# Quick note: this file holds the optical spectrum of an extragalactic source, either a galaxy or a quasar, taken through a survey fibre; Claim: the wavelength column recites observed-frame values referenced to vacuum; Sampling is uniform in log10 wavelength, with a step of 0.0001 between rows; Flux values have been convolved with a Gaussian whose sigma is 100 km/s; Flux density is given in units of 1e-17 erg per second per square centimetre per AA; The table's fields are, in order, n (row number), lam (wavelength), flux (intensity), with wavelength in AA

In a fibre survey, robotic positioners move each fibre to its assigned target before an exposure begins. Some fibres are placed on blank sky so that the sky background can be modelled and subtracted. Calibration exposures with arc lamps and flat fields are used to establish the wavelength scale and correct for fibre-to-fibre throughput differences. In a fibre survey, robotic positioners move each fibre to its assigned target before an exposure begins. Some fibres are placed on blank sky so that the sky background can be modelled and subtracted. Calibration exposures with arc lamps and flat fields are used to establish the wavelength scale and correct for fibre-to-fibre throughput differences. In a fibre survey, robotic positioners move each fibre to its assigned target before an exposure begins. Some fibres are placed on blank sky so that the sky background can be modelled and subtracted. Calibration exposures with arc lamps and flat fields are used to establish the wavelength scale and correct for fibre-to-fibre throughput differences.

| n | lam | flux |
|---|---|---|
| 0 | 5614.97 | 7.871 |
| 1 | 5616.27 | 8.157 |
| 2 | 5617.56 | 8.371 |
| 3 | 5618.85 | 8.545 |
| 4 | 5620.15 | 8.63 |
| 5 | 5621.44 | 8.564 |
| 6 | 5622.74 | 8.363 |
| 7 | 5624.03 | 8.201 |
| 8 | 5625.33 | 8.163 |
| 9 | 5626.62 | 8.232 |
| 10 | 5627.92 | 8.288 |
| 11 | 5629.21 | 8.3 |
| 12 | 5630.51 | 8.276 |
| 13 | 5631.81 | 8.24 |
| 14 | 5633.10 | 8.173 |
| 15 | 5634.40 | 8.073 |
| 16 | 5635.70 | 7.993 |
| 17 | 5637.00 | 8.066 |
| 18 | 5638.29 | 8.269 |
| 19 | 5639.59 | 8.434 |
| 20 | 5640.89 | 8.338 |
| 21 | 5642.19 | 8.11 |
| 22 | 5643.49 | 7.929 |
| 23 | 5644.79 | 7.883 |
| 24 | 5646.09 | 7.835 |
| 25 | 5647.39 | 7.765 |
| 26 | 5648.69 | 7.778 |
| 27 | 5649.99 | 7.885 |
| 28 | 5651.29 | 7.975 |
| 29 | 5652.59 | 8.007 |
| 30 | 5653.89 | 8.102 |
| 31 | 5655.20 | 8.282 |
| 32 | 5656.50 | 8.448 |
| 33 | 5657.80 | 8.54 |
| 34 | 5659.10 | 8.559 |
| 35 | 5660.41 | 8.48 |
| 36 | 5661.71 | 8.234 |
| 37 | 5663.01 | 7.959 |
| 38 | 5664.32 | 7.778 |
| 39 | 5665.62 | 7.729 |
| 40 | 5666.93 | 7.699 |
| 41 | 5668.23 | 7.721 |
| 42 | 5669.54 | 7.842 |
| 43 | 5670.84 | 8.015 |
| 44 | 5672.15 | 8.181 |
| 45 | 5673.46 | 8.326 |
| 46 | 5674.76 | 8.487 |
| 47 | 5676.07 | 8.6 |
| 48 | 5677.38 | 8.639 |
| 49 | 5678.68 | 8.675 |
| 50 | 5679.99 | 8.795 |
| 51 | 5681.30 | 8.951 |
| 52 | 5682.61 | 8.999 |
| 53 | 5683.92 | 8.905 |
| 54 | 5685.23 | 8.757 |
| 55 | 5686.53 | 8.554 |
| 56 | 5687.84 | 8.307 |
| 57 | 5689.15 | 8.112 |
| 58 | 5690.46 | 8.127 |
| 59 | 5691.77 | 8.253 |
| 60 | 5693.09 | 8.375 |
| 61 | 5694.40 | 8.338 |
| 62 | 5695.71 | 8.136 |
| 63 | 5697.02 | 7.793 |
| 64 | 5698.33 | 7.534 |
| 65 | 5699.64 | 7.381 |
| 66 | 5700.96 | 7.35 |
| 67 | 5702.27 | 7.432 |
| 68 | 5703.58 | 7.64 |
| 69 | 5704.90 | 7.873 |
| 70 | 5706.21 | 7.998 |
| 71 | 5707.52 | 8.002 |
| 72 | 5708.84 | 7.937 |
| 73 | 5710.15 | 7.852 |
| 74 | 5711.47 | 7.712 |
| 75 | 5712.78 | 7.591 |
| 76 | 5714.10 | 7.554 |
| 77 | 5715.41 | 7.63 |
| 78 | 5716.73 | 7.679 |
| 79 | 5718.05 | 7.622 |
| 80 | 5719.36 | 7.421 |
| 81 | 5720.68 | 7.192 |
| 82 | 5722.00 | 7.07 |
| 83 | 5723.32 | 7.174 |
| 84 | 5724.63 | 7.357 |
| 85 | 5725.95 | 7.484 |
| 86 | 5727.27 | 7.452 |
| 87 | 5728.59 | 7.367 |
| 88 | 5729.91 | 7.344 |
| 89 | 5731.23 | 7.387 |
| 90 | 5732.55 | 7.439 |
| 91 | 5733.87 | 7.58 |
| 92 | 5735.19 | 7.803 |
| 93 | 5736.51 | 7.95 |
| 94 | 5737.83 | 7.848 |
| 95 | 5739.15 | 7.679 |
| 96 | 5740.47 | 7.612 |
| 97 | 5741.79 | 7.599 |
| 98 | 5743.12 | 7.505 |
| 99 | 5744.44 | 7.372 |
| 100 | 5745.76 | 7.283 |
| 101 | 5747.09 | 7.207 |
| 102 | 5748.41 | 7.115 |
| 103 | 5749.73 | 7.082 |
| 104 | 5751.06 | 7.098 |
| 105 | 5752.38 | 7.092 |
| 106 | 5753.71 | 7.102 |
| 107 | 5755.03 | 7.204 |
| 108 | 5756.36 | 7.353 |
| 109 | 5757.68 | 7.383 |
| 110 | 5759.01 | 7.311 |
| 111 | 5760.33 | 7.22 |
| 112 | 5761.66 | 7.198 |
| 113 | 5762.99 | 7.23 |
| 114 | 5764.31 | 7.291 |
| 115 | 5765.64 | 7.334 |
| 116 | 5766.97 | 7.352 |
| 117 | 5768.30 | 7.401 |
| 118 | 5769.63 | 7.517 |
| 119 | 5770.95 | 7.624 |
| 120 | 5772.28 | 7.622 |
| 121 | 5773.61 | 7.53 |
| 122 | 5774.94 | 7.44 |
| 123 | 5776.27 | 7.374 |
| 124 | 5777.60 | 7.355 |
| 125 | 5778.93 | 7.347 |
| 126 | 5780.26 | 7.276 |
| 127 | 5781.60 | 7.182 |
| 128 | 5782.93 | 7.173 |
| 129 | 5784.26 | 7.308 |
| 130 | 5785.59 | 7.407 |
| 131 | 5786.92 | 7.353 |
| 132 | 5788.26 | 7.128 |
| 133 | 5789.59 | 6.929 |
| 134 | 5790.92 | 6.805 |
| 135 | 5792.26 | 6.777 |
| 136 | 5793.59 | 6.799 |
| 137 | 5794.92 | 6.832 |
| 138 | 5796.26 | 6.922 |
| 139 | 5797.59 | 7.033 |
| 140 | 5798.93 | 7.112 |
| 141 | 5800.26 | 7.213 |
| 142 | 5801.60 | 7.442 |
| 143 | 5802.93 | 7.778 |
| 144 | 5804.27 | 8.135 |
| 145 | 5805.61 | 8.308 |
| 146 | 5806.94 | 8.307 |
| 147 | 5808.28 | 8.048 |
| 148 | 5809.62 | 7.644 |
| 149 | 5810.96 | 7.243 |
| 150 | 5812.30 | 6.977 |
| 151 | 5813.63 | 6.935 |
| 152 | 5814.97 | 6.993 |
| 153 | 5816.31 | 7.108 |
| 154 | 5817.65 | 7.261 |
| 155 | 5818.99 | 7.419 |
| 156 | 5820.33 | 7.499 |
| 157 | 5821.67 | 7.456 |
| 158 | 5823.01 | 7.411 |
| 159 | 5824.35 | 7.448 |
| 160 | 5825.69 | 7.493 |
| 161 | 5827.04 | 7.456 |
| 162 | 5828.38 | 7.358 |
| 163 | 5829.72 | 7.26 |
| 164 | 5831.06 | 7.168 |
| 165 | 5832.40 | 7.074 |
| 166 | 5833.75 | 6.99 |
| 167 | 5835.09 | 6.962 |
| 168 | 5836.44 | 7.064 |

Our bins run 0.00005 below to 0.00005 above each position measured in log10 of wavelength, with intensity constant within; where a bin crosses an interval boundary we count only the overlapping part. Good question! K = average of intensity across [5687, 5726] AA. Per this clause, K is 7.74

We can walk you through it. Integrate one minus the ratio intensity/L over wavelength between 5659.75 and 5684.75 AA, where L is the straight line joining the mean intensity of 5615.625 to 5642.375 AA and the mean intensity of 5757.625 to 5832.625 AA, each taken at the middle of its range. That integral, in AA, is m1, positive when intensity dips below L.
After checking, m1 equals -0.9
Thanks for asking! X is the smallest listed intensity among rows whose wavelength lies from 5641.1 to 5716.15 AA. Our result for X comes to 7.35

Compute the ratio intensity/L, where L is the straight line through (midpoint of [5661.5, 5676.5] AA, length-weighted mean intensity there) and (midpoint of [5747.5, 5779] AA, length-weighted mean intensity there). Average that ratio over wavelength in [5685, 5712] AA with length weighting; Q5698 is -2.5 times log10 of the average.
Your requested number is -0.021 mag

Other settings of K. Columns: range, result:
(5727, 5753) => 7.44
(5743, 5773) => 7.3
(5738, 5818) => 7.32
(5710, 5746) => 7.52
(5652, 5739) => 7.96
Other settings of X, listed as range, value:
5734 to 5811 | 6.777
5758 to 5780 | 7.198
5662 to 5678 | 7.699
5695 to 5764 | 7.07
